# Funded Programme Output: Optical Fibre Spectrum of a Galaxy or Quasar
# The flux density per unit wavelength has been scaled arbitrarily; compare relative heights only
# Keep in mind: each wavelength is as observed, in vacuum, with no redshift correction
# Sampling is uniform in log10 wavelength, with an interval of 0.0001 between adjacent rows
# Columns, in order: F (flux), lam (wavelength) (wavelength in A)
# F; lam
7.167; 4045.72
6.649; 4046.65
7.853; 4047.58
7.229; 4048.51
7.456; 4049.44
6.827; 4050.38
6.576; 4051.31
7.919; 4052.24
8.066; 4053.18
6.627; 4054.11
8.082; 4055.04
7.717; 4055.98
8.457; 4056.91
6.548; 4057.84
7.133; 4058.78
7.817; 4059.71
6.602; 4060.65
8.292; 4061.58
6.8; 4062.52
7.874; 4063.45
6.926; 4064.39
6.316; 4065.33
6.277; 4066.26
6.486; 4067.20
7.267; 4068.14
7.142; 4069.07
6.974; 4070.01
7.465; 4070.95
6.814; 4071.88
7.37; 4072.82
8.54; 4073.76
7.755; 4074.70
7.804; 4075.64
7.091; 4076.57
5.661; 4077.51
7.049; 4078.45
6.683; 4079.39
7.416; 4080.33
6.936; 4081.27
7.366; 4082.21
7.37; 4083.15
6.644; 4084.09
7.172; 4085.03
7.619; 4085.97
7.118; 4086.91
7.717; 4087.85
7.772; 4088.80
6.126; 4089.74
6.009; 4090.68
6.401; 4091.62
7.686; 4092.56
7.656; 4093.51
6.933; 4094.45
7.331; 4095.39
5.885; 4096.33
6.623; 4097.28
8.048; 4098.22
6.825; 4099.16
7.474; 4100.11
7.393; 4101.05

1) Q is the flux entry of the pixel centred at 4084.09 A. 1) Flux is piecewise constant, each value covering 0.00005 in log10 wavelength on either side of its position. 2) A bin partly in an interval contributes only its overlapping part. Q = 6.644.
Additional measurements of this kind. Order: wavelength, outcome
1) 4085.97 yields 7.619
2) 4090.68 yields 6.009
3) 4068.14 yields 7.267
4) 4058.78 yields 7.133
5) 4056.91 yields 8.457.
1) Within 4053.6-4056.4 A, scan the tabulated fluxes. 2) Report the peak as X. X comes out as 8.082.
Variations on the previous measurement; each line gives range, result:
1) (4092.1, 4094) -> 7.686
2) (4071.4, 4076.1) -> 8.54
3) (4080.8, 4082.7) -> 7.366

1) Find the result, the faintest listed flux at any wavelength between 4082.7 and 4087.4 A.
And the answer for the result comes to 6.644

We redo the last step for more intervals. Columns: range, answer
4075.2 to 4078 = 5.661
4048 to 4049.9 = 7.229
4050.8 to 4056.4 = 6.576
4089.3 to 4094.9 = 6.009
